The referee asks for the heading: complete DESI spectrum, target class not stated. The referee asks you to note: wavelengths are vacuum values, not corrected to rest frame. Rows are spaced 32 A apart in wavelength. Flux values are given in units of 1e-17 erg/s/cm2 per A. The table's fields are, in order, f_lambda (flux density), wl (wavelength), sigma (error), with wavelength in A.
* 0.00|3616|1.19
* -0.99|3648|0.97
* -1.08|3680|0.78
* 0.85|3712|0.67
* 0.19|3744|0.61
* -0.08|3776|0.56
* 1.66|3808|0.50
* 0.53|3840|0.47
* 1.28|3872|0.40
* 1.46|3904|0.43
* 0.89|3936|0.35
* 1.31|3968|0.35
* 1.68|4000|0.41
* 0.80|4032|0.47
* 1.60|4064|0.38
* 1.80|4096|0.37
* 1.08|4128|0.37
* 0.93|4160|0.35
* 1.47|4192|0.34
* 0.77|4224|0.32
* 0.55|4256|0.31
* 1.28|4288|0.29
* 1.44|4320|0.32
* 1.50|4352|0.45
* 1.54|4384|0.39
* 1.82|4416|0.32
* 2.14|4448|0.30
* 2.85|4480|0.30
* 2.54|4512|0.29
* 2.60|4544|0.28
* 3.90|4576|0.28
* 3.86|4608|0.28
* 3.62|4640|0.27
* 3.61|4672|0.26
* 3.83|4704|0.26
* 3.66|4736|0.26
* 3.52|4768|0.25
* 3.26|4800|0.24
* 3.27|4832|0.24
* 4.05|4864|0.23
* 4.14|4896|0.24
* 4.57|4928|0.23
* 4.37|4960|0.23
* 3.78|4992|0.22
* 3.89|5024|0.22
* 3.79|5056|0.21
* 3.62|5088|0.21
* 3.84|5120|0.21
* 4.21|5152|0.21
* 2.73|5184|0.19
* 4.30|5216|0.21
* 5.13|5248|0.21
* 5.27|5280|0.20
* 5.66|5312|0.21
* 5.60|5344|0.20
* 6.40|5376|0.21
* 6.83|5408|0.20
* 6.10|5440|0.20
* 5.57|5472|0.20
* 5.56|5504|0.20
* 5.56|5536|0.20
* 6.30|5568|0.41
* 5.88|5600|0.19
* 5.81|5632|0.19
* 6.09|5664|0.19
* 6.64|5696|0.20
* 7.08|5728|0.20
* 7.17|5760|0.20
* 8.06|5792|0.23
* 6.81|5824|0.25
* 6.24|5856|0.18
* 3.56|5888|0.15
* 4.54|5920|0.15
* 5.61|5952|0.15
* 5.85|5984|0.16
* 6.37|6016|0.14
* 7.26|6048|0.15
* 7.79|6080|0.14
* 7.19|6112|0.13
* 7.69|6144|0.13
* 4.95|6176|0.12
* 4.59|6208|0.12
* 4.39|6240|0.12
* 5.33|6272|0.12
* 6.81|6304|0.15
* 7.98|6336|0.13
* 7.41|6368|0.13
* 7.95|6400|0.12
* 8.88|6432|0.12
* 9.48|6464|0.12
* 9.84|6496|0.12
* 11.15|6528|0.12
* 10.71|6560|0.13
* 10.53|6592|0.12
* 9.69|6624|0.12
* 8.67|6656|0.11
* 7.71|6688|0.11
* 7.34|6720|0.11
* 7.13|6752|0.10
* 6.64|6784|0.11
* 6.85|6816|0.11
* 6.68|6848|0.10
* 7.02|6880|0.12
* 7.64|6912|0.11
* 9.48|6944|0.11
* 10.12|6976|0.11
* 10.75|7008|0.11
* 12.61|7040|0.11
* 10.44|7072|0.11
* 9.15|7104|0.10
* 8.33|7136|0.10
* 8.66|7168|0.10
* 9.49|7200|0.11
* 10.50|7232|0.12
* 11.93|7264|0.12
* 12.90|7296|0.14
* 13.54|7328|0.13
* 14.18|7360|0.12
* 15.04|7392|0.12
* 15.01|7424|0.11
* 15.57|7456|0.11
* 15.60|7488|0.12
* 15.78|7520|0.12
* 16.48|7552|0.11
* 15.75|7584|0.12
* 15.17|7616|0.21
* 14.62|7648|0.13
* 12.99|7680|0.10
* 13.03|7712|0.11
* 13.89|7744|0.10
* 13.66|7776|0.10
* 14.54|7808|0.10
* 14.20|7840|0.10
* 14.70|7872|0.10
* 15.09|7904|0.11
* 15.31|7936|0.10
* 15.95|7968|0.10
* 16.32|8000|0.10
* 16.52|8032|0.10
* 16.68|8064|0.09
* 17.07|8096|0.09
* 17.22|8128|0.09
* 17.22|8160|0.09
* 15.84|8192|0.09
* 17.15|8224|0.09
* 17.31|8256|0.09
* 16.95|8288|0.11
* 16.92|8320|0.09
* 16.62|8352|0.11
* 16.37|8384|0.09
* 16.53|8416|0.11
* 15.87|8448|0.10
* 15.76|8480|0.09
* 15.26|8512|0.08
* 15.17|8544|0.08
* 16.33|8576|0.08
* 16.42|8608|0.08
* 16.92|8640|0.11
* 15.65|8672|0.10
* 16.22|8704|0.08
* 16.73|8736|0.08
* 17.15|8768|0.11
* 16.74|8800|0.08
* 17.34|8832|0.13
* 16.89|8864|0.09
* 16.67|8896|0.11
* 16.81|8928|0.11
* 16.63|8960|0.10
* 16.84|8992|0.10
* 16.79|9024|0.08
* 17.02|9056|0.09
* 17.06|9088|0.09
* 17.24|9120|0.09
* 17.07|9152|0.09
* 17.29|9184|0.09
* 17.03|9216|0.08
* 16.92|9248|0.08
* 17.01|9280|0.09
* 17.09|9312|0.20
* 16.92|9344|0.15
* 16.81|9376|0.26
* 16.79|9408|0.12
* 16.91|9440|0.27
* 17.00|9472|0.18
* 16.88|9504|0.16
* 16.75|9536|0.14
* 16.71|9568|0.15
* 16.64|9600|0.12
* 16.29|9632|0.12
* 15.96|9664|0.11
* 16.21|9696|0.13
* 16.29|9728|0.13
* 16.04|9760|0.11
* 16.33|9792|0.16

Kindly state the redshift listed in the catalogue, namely 0.000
